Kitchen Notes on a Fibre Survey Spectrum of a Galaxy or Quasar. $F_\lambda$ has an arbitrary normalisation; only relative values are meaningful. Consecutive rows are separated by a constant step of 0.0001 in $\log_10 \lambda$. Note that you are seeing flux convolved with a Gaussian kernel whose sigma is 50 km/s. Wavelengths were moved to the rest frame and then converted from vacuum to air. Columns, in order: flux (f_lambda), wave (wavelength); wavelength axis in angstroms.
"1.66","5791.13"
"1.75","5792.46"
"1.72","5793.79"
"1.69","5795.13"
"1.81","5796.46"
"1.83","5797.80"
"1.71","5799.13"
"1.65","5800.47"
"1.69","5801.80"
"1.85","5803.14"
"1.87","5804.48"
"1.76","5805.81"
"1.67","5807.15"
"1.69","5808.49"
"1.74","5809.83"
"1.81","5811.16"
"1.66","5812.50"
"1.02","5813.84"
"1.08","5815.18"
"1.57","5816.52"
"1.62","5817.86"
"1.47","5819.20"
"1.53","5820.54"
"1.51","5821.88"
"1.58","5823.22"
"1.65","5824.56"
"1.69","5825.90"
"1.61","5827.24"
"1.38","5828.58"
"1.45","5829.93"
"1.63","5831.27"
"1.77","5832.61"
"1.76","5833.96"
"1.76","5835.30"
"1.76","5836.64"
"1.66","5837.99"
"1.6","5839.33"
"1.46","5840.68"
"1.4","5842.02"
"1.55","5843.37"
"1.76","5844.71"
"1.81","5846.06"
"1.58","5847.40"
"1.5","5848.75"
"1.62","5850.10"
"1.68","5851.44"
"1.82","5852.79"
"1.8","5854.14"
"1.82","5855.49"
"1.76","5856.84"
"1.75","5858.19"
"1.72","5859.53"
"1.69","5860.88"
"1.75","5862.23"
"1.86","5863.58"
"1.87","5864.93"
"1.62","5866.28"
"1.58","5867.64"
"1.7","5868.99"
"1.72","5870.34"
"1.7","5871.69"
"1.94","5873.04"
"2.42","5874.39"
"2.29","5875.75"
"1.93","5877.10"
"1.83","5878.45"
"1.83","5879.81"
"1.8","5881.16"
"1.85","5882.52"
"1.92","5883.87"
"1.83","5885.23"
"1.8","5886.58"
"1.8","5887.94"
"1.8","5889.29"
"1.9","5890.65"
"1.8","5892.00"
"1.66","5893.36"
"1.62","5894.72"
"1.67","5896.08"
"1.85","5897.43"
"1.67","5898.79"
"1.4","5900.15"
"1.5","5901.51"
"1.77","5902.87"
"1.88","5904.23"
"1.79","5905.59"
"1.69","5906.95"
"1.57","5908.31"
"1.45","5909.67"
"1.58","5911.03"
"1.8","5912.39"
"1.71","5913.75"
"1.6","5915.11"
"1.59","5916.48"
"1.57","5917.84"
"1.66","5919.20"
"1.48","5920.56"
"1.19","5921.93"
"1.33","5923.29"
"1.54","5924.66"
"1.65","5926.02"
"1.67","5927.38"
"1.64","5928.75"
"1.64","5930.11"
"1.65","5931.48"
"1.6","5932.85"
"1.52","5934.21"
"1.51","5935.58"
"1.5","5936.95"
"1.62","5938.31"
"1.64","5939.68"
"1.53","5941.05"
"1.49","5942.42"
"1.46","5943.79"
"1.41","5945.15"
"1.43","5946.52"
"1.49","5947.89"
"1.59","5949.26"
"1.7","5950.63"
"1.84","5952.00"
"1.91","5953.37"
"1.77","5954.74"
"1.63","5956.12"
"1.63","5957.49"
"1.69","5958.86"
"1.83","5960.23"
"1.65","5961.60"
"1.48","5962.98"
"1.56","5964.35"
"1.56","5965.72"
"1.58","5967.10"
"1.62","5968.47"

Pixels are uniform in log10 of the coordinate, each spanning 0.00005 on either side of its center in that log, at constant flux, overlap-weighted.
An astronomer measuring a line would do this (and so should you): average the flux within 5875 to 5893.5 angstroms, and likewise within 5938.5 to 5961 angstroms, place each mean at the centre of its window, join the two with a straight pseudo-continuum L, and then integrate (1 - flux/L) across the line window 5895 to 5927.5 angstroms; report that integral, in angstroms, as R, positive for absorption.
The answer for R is 3.0 angstroms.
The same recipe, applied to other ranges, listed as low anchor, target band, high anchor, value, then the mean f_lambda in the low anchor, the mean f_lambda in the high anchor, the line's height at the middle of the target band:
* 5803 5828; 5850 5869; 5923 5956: -1.8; 1.59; 1.59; 1.59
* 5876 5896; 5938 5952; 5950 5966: 1.3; 1.82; 1.69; 1.71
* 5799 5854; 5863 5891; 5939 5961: -4.0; 1.62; 1.63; 1.62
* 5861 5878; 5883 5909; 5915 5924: -1.2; 1.86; 1.48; 1.66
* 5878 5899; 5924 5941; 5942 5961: 0.9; 1.79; 1.64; 1.68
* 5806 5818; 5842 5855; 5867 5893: 0.4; 1.54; 1.86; 1.72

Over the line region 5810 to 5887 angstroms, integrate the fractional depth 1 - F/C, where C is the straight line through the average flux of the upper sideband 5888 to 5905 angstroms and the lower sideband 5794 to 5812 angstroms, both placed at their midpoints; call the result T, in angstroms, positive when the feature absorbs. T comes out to 1.7 angstroms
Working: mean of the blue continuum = 1.75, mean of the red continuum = 1.71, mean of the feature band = 1.69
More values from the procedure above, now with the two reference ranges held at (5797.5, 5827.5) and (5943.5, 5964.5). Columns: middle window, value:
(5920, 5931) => 0.7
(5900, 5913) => -0.2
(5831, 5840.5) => -0.4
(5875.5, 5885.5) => -1.7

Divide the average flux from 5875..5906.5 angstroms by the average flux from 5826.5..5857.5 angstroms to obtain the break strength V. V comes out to 1.1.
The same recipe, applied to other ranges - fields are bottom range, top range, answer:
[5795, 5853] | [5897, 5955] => 0.98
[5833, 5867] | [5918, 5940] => 0.92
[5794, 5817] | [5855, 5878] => 1.11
